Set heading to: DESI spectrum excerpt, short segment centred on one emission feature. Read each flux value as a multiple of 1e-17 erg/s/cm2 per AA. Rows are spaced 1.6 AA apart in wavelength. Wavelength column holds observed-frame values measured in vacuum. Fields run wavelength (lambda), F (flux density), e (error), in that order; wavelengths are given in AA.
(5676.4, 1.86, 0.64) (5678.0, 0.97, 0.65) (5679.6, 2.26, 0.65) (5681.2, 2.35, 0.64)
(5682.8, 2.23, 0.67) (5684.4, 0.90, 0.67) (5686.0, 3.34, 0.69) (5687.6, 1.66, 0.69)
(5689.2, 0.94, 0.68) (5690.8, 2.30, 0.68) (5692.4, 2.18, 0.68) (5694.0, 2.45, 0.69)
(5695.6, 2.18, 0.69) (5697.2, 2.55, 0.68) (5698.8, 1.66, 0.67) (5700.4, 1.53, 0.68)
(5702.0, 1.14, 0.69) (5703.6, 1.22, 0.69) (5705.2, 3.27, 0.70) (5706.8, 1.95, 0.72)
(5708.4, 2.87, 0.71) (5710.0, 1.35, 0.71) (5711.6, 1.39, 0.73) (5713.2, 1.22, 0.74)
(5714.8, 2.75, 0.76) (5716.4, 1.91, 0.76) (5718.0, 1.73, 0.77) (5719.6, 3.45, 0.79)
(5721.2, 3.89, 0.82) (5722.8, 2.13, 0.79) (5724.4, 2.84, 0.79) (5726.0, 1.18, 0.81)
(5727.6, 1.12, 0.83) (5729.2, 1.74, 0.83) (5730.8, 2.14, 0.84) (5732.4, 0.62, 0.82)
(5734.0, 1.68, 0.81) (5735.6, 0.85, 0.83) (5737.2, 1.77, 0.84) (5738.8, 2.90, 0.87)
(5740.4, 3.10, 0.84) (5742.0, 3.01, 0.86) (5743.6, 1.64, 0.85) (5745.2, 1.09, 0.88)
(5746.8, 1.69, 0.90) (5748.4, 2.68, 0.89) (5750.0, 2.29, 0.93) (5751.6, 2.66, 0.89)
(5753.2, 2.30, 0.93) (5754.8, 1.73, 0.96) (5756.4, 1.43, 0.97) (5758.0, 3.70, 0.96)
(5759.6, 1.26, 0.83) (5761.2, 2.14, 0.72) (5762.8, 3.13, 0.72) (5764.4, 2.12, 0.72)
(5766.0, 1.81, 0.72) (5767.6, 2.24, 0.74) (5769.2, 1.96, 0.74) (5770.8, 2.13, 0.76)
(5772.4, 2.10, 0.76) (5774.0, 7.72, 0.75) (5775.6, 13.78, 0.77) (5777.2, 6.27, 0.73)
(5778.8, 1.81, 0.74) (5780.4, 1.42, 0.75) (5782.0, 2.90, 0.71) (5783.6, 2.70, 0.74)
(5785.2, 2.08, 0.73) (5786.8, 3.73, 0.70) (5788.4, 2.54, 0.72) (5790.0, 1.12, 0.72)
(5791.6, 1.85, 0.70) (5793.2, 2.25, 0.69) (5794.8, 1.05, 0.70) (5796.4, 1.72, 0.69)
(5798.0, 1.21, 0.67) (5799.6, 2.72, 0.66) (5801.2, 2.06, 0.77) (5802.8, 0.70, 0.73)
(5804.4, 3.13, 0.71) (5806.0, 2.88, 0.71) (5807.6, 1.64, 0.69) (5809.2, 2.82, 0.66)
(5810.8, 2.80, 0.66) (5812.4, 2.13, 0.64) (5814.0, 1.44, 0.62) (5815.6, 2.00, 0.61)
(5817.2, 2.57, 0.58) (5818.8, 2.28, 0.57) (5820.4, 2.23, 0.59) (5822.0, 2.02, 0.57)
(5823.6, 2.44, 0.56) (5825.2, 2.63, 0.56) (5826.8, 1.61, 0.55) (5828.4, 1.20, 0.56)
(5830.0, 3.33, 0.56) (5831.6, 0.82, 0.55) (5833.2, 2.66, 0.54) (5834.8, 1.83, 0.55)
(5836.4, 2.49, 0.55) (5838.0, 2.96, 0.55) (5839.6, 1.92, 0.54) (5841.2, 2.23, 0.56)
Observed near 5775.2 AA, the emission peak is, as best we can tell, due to [O III] 5007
